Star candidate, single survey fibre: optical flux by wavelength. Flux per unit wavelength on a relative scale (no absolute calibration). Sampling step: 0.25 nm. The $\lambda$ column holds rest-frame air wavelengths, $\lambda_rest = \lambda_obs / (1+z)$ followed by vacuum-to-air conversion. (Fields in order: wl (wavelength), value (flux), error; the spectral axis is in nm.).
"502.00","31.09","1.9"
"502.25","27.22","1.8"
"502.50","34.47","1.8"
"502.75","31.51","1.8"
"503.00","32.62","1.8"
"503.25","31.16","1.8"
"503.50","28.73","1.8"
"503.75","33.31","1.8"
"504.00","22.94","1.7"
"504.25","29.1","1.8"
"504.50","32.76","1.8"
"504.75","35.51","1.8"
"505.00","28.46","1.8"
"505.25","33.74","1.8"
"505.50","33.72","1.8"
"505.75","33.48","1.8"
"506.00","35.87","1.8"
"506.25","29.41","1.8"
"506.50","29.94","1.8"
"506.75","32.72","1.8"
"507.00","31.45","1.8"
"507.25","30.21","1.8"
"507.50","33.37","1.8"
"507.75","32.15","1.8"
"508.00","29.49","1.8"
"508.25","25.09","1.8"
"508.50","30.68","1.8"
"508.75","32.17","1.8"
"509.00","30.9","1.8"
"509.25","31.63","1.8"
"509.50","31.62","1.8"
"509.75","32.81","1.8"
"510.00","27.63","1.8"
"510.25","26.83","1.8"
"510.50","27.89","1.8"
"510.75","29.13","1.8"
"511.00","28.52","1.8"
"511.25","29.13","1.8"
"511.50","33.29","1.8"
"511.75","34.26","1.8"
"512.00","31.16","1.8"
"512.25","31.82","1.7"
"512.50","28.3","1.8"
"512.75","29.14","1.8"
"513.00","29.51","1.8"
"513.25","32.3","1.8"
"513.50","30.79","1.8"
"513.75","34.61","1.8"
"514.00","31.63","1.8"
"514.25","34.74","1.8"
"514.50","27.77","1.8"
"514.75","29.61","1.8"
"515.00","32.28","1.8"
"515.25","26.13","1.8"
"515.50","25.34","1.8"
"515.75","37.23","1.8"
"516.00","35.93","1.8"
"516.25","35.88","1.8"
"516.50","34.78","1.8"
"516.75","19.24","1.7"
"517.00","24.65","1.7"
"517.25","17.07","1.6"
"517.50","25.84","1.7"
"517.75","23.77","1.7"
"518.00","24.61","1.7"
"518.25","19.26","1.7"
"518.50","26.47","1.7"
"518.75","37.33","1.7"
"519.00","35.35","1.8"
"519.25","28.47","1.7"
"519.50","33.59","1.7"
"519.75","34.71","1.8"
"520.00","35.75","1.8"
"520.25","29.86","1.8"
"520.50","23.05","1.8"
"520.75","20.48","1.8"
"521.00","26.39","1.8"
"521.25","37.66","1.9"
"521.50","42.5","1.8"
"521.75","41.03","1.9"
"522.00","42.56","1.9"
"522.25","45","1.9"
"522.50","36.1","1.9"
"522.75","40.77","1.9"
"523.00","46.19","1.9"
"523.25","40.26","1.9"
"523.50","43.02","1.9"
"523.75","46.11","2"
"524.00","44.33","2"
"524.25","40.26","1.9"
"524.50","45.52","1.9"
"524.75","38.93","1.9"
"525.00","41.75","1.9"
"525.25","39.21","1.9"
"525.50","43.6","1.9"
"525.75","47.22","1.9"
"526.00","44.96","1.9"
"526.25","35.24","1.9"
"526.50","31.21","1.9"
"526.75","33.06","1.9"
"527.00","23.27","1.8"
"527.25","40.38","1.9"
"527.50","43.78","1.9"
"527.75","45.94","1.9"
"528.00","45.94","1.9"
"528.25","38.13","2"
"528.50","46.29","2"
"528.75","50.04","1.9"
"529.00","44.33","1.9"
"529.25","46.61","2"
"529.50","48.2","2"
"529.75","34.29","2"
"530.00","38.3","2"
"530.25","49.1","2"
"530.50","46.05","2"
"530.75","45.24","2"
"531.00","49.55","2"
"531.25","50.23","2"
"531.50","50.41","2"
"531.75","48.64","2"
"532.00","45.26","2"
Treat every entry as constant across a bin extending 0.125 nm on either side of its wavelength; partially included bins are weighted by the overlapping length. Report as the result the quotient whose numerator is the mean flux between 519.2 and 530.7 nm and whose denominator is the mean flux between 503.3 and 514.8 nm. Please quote 1.3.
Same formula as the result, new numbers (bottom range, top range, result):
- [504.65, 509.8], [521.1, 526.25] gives 1.33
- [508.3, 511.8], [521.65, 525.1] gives 1.40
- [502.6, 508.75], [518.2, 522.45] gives 1.07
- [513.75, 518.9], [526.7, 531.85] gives 1.53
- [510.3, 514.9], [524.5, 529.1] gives 1.33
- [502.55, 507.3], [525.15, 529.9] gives 1.31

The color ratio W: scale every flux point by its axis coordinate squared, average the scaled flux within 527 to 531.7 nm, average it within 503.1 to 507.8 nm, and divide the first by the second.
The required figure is 1.56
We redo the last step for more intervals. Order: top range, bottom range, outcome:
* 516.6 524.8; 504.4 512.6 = 1.14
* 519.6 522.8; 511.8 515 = 1.16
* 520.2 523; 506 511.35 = 1.24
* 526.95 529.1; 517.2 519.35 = 1.65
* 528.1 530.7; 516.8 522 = 1.55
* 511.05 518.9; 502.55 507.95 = 0.97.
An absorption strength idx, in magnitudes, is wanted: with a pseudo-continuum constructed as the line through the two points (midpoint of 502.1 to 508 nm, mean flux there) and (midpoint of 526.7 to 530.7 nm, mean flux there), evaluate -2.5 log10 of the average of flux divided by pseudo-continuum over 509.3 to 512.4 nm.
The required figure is 0.13 mag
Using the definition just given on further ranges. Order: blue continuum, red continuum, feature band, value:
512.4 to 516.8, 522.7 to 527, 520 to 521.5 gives 0.25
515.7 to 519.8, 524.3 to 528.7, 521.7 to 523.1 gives -0.20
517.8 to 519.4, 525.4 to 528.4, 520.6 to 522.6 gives -0.12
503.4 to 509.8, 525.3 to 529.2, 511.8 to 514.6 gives 0.10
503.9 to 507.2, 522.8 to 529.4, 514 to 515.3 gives 0.18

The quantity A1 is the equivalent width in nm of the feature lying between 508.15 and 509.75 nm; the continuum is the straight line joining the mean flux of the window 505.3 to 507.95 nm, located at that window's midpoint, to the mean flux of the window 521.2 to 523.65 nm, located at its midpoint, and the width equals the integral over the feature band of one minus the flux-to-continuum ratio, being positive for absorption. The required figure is 0.14 nm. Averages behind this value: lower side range 32.2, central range 30.6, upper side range 41.7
